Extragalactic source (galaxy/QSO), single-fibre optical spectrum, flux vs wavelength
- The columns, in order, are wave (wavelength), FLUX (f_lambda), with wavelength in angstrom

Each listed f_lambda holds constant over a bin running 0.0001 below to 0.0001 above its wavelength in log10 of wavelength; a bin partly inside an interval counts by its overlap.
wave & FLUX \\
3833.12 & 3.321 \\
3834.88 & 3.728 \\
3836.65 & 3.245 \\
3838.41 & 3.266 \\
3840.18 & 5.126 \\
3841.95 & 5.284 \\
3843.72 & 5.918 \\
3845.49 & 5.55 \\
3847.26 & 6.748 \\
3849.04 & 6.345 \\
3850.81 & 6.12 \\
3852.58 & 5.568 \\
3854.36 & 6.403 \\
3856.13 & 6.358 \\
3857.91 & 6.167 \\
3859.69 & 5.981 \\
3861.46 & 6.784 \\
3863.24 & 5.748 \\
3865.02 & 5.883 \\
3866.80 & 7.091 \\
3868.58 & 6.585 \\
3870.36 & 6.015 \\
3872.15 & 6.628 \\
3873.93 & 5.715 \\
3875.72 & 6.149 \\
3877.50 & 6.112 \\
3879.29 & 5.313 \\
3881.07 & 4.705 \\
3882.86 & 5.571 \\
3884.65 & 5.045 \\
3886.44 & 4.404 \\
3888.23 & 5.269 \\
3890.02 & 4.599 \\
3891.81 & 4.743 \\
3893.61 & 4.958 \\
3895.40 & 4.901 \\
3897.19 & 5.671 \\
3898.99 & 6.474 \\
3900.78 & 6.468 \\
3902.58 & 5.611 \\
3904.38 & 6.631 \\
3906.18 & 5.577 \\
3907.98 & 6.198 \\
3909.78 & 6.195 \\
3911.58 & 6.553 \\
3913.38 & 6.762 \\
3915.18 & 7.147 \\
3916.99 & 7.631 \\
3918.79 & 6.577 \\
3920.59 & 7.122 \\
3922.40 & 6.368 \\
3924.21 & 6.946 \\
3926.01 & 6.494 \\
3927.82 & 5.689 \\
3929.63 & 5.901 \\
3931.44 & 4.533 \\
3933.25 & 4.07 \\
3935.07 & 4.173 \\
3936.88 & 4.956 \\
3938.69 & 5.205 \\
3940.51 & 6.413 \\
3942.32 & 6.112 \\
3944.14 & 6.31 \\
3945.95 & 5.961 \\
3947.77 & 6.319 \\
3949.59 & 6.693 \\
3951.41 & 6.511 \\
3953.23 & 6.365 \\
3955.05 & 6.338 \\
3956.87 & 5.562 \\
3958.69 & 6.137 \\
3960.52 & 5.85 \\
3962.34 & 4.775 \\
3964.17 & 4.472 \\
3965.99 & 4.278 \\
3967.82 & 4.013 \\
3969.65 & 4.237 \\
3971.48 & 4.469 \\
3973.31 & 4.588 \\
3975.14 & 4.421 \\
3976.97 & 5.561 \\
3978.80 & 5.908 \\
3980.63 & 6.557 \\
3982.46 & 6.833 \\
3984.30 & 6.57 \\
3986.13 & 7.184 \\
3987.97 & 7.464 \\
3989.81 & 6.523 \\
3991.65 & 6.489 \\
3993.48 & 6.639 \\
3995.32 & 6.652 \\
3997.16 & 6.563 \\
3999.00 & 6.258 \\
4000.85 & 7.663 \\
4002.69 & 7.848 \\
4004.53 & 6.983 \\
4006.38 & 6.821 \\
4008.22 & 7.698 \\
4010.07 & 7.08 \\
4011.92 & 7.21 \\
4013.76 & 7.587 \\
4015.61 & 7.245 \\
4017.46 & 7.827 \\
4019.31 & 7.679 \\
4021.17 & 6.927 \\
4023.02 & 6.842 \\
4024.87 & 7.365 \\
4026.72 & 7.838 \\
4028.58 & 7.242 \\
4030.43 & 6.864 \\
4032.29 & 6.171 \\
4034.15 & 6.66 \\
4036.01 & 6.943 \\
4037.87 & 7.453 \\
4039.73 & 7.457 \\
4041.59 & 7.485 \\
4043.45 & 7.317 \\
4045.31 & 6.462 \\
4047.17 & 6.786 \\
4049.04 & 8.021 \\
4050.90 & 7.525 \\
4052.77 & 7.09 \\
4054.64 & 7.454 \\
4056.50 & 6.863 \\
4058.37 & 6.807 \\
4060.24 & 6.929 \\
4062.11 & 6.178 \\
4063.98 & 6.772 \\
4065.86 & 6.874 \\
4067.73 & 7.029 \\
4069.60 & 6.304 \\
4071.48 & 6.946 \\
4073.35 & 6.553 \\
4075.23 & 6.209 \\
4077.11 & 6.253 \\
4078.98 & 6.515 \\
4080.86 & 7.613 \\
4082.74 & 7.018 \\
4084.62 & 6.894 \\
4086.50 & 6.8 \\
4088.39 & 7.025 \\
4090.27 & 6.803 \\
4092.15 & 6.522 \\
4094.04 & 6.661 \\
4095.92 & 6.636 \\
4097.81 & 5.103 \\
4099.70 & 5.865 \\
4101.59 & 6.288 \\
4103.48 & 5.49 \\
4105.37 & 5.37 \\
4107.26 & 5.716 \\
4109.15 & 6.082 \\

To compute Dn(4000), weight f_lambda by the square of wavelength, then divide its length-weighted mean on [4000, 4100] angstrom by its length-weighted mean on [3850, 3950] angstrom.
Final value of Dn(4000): 1.3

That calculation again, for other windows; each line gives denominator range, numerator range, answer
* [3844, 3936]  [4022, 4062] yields 1.29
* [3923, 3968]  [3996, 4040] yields 1.32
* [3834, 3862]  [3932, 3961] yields 1.10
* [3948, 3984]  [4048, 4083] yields 1.32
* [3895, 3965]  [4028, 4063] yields 1.24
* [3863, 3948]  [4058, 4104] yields 1.22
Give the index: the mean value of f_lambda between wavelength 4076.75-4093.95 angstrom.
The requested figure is 6.84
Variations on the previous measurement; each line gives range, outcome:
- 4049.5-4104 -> 6.68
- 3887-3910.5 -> 5.62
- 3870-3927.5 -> 5.95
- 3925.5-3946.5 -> 5.46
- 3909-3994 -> 5.91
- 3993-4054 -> 7.16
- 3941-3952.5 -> 6.32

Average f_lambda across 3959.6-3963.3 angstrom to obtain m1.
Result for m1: 5.29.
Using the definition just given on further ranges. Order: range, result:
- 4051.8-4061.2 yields 7.03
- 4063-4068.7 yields 6.88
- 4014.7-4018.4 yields 7.54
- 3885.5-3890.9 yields 4.76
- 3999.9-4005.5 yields 7.48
